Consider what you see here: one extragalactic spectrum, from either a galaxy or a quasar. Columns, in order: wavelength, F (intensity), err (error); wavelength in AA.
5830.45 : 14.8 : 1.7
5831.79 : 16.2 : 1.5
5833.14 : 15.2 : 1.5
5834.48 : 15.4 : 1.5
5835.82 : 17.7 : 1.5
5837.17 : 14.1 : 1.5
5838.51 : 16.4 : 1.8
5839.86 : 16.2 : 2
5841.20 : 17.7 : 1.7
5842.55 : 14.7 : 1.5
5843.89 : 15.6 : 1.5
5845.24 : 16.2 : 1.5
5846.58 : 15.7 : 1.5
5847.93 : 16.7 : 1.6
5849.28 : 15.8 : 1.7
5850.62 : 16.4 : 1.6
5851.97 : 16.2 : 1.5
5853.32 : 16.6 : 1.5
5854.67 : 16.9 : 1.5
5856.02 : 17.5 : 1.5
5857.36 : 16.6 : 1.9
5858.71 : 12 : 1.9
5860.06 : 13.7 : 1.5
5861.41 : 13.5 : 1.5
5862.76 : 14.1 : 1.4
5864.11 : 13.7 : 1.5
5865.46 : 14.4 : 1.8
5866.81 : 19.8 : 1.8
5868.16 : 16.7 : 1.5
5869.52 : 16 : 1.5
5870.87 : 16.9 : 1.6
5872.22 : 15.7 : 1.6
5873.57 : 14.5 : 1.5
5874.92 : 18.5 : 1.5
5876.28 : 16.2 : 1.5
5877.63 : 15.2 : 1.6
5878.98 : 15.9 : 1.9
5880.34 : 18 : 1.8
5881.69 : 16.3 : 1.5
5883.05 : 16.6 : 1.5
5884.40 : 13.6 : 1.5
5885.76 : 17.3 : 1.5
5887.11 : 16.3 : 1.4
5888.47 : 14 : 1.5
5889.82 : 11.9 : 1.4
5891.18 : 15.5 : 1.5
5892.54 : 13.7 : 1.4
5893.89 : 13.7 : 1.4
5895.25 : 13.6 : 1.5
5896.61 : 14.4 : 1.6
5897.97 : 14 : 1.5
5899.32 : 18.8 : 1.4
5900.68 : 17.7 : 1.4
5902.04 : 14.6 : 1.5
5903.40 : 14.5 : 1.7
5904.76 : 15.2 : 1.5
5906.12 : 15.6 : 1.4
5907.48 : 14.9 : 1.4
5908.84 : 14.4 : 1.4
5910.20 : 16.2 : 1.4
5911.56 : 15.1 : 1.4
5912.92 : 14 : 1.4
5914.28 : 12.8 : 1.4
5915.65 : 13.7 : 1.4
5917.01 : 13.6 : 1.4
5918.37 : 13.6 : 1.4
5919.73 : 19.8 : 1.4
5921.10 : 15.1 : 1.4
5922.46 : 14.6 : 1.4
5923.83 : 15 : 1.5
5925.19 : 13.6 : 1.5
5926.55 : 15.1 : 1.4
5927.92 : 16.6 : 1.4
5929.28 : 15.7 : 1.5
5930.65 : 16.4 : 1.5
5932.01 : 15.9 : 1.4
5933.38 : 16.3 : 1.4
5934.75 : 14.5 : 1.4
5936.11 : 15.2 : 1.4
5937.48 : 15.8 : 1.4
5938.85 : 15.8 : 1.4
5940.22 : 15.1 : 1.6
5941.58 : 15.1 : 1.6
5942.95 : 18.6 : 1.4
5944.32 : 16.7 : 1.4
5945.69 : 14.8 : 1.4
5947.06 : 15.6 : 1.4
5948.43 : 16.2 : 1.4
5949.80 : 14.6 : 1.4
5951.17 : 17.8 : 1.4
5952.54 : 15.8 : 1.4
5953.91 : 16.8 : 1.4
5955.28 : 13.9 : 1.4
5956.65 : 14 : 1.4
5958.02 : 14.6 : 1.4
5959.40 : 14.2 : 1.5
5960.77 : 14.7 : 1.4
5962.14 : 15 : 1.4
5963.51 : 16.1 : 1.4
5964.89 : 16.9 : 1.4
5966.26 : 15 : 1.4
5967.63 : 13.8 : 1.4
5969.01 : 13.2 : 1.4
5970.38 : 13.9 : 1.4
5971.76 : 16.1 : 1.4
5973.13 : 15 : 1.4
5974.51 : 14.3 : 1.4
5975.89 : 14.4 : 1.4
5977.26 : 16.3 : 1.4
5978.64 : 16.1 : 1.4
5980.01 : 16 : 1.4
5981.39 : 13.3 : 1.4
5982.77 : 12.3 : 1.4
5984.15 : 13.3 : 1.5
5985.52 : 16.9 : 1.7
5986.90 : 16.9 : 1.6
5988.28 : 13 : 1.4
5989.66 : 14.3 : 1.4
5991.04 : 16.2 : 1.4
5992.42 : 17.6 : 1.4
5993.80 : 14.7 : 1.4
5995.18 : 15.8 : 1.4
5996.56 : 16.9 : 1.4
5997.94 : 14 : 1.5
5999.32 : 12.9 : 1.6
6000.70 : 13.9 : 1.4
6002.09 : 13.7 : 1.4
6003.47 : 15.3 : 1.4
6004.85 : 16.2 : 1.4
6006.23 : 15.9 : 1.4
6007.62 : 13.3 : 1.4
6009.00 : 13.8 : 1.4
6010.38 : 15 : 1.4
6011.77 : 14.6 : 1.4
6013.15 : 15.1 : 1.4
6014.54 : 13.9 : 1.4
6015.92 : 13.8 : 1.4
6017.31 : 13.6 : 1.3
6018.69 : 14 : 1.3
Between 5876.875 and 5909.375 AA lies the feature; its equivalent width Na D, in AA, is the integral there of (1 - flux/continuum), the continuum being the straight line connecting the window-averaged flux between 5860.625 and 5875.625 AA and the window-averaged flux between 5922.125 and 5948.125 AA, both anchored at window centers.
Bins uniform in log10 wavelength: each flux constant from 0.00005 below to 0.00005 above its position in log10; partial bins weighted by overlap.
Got 1.0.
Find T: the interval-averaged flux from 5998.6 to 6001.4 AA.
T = 13.4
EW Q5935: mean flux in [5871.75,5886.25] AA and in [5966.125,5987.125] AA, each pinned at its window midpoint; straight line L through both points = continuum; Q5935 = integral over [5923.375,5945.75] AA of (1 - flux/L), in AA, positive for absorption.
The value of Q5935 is -0.5 AA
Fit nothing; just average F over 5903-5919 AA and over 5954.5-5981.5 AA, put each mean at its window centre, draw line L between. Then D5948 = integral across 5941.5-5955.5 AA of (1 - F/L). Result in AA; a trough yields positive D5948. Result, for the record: -1.3 AA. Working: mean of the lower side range 14.5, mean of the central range 16.1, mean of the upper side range 14.9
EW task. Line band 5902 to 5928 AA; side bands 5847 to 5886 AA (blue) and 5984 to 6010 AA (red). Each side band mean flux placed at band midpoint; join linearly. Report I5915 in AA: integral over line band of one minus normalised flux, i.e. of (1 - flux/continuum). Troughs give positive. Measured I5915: 1.2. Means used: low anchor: 15.9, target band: 14.9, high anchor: 15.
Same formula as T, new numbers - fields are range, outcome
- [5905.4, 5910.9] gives 15.3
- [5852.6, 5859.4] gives 15.9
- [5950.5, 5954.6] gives 16.8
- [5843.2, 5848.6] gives 16.1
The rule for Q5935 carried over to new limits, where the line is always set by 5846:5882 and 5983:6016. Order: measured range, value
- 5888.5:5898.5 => 1.2 AA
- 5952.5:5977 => 0.4 AA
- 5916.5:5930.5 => 0.1 AA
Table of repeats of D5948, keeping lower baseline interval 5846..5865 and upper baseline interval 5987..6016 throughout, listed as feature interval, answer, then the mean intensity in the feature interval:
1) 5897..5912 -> -0.34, 15.5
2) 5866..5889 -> -1.56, 16.3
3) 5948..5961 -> -0.23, 15.3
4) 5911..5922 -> 0.31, 14.7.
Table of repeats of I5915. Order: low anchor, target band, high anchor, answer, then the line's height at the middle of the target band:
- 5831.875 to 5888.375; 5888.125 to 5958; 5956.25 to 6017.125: 0.6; 15.4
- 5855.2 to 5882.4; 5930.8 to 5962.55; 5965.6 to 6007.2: -0.7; 15.2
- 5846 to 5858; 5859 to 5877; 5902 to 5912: 0.5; 16.1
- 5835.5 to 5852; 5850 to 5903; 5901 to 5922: -0.2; 15.5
